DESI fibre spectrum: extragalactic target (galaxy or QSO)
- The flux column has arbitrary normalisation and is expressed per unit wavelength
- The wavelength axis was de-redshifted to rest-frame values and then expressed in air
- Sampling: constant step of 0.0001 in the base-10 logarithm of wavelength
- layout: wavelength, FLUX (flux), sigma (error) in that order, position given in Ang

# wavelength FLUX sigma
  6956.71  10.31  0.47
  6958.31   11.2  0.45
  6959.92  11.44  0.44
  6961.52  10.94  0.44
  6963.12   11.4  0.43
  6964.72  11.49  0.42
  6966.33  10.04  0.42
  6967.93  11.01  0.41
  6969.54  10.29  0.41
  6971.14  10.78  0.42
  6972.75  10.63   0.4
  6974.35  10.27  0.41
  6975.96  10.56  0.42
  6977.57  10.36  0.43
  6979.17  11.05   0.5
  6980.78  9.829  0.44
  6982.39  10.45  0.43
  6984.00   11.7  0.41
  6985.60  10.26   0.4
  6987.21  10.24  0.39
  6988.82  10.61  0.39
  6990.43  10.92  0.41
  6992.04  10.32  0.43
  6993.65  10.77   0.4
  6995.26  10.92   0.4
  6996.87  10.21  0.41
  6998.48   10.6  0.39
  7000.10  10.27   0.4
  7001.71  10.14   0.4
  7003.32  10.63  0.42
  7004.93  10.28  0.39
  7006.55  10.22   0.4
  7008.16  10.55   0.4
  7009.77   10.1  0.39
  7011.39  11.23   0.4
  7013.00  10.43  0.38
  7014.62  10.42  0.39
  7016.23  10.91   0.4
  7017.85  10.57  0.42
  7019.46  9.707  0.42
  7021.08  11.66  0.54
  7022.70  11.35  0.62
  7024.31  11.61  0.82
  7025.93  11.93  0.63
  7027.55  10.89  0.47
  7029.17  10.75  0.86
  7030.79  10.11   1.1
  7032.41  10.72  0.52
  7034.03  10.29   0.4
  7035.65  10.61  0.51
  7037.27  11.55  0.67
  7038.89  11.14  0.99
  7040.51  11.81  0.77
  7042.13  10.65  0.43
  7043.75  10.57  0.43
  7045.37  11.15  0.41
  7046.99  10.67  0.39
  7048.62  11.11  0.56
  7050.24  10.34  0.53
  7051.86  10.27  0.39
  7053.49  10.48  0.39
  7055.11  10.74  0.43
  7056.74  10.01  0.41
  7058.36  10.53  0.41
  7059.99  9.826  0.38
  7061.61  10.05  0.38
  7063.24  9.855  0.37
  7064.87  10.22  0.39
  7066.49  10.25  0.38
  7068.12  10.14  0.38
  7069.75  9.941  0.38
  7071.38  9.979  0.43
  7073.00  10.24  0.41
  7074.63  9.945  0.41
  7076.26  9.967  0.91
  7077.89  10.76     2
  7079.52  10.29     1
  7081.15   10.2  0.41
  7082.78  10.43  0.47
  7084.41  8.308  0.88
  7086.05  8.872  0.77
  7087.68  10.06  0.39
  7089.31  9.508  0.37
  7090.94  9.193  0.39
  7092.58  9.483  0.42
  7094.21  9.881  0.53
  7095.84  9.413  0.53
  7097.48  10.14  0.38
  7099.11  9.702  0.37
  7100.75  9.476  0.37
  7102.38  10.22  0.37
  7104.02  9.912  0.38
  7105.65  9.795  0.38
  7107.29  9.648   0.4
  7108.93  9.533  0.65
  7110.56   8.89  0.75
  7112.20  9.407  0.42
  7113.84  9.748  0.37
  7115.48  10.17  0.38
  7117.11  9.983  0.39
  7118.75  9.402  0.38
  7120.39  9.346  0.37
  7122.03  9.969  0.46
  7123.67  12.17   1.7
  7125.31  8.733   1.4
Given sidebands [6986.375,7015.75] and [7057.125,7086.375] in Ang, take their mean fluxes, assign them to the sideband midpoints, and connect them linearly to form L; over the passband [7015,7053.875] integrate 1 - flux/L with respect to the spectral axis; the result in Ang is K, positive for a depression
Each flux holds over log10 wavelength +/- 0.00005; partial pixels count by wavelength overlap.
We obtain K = -2.3 Ang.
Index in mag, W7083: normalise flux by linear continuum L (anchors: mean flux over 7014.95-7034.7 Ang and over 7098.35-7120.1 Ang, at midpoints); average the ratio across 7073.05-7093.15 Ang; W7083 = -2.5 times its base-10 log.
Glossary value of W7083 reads 0.03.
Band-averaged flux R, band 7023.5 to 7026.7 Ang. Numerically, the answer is 11.8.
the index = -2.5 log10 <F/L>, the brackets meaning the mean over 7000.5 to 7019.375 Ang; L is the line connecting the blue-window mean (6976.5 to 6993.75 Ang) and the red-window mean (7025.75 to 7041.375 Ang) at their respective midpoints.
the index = 0.03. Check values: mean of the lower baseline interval 10.6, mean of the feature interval 10.5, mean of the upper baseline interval 10.9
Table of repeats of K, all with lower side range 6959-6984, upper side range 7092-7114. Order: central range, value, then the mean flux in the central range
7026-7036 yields -0.4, 10.7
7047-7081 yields -0.9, 10.3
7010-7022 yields -0.4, 10.7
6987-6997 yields 0.0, 10.6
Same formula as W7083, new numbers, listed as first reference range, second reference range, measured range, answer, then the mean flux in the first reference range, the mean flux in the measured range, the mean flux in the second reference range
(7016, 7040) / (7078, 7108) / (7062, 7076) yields 0.011 mag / 10.9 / 10.1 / 9.72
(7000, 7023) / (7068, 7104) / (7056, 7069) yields -0.006 mag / 10.6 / 10.1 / 9.82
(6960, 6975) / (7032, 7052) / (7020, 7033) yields -0.025 mag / 10.8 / 11.1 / 10.9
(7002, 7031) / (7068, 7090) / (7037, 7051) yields -0.062 mag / 10.7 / 11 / 9.9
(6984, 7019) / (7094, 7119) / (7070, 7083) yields -0.028 mag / 10.5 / 10.2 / 9.71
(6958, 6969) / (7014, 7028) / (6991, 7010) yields 0.060 mag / 11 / 10.4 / 11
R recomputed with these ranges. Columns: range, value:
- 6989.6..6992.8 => 10.6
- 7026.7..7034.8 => 10.6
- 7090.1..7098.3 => 9.62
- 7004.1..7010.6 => 10.3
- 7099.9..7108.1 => 9.81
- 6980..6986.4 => 10.6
